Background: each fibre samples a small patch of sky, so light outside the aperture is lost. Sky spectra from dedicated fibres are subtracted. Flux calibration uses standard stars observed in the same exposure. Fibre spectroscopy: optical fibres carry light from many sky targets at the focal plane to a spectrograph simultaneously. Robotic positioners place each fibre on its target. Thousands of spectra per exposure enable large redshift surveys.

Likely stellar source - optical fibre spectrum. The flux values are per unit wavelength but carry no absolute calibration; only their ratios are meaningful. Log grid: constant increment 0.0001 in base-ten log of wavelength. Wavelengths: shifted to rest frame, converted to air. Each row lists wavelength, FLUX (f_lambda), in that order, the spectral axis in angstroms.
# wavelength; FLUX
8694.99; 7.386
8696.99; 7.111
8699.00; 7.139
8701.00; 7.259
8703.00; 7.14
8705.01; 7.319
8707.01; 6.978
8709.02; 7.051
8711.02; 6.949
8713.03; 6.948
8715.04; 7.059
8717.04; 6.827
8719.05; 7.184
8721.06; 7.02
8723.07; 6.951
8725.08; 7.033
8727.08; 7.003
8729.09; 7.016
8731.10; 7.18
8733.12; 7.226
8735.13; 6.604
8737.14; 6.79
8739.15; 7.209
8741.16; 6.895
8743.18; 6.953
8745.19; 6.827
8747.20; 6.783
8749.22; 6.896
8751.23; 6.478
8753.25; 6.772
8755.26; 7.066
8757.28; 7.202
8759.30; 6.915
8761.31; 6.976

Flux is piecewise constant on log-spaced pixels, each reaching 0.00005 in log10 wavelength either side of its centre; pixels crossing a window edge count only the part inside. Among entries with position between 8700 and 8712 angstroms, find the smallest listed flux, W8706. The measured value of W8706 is 6.949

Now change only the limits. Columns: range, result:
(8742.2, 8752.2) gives 6.478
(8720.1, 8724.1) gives 6.951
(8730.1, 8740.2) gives 6.604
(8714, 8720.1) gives 6.827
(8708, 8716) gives 6.948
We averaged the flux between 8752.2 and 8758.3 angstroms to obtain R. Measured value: 7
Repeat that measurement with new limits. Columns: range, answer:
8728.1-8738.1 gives 6.96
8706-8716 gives 7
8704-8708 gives 7.15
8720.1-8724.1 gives 6.98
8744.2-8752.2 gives 6.75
